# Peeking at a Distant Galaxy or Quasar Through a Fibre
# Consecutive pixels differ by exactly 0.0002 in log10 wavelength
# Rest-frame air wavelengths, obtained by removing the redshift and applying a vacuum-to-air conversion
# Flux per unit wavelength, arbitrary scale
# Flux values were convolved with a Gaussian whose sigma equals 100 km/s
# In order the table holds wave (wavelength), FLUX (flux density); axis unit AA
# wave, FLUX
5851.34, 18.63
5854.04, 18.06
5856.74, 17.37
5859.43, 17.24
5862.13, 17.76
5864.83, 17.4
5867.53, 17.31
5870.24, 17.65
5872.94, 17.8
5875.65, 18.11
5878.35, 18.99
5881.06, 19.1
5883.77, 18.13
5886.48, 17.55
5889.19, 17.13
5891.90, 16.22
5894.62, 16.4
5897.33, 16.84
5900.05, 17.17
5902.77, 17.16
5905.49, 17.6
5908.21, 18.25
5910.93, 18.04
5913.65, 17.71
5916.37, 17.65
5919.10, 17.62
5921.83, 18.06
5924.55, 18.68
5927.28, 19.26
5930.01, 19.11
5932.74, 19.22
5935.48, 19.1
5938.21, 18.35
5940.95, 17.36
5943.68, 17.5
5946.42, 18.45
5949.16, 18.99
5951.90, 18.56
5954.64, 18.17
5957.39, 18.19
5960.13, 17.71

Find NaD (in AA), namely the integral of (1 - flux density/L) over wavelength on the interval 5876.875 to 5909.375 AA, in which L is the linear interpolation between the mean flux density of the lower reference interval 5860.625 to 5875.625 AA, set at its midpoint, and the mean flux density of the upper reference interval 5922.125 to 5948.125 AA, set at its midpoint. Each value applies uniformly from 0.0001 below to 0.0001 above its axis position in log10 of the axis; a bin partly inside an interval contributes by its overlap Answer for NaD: 0.8 AA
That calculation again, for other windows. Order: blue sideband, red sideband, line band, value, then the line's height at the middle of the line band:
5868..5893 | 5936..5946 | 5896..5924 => 0.38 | 17.9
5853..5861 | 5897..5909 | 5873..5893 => -0.50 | 17.5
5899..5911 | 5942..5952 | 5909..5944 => -0.64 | 18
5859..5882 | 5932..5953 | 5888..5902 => 1.03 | 18.1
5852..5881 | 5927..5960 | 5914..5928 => 0.09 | 18.3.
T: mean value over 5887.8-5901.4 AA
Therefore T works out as 16.8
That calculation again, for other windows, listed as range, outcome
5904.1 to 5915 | 17.9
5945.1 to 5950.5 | 18.7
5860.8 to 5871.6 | 17.5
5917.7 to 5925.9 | 18.1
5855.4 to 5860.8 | 17.3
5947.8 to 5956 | 18.6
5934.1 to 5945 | 18.1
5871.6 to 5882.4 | 18.5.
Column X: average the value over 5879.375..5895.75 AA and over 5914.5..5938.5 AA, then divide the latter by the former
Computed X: 1.06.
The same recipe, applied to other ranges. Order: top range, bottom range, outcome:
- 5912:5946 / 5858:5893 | 1.03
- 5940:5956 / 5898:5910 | 1.04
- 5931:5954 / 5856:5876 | 1.05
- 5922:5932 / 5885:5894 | 1.12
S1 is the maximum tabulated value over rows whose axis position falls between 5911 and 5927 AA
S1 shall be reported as 18.68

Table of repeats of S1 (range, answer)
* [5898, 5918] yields 18.25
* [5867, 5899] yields 19.1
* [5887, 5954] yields 19.26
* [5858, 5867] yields 17.76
